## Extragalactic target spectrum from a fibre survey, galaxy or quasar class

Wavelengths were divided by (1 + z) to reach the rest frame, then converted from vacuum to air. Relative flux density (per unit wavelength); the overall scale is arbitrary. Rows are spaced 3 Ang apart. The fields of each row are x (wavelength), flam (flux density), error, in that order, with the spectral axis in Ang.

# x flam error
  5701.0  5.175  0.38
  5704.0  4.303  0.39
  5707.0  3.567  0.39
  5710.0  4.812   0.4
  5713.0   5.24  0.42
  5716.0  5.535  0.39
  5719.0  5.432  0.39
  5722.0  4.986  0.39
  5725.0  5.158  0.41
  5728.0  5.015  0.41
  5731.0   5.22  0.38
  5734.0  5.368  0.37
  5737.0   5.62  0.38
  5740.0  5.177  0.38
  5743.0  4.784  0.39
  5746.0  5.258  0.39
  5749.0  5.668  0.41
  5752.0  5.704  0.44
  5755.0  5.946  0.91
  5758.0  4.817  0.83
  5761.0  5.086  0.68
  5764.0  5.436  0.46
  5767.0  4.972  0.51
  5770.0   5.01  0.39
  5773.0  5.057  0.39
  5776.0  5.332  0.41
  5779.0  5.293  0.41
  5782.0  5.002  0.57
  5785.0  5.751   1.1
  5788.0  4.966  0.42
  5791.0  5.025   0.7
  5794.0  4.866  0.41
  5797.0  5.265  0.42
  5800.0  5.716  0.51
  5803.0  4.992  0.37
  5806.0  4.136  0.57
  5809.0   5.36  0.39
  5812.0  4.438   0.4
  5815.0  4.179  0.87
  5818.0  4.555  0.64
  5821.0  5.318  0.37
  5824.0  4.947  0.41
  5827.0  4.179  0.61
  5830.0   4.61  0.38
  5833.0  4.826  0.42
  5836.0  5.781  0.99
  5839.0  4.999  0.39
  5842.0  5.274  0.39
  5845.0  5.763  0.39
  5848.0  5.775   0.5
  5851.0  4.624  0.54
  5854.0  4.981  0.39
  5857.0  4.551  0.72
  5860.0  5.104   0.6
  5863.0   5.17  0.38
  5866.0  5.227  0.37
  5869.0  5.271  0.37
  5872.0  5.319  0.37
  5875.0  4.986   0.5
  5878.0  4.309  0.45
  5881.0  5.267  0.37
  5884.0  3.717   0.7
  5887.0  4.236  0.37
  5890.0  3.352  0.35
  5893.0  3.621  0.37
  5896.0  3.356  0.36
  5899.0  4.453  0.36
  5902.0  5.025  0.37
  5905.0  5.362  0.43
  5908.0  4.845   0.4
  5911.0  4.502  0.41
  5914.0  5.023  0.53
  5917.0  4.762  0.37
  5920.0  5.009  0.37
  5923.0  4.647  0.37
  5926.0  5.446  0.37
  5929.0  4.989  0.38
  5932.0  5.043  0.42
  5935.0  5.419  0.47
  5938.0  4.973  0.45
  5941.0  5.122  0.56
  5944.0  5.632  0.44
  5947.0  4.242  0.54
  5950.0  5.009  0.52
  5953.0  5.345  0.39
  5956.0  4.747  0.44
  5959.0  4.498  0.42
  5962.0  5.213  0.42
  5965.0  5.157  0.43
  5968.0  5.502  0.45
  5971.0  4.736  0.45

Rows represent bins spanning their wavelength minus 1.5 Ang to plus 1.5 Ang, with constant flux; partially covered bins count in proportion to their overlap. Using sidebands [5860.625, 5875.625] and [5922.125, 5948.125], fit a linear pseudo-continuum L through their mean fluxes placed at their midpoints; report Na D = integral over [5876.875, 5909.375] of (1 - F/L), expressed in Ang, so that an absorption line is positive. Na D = 5.3 Ang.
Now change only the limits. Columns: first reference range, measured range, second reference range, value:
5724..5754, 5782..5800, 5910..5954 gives 0.09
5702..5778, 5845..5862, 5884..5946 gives -0.75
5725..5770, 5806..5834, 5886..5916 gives 1.02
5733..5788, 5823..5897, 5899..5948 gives 4.79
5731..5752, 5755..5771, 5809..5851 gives 0.30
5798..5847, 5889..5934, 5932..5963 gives 3.13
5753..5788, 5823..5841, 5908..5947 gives 0.87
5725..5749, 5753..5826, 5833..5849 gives 3.81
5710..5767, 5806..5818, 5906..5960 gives 1.35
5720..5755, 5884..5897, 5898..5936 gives 3.51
